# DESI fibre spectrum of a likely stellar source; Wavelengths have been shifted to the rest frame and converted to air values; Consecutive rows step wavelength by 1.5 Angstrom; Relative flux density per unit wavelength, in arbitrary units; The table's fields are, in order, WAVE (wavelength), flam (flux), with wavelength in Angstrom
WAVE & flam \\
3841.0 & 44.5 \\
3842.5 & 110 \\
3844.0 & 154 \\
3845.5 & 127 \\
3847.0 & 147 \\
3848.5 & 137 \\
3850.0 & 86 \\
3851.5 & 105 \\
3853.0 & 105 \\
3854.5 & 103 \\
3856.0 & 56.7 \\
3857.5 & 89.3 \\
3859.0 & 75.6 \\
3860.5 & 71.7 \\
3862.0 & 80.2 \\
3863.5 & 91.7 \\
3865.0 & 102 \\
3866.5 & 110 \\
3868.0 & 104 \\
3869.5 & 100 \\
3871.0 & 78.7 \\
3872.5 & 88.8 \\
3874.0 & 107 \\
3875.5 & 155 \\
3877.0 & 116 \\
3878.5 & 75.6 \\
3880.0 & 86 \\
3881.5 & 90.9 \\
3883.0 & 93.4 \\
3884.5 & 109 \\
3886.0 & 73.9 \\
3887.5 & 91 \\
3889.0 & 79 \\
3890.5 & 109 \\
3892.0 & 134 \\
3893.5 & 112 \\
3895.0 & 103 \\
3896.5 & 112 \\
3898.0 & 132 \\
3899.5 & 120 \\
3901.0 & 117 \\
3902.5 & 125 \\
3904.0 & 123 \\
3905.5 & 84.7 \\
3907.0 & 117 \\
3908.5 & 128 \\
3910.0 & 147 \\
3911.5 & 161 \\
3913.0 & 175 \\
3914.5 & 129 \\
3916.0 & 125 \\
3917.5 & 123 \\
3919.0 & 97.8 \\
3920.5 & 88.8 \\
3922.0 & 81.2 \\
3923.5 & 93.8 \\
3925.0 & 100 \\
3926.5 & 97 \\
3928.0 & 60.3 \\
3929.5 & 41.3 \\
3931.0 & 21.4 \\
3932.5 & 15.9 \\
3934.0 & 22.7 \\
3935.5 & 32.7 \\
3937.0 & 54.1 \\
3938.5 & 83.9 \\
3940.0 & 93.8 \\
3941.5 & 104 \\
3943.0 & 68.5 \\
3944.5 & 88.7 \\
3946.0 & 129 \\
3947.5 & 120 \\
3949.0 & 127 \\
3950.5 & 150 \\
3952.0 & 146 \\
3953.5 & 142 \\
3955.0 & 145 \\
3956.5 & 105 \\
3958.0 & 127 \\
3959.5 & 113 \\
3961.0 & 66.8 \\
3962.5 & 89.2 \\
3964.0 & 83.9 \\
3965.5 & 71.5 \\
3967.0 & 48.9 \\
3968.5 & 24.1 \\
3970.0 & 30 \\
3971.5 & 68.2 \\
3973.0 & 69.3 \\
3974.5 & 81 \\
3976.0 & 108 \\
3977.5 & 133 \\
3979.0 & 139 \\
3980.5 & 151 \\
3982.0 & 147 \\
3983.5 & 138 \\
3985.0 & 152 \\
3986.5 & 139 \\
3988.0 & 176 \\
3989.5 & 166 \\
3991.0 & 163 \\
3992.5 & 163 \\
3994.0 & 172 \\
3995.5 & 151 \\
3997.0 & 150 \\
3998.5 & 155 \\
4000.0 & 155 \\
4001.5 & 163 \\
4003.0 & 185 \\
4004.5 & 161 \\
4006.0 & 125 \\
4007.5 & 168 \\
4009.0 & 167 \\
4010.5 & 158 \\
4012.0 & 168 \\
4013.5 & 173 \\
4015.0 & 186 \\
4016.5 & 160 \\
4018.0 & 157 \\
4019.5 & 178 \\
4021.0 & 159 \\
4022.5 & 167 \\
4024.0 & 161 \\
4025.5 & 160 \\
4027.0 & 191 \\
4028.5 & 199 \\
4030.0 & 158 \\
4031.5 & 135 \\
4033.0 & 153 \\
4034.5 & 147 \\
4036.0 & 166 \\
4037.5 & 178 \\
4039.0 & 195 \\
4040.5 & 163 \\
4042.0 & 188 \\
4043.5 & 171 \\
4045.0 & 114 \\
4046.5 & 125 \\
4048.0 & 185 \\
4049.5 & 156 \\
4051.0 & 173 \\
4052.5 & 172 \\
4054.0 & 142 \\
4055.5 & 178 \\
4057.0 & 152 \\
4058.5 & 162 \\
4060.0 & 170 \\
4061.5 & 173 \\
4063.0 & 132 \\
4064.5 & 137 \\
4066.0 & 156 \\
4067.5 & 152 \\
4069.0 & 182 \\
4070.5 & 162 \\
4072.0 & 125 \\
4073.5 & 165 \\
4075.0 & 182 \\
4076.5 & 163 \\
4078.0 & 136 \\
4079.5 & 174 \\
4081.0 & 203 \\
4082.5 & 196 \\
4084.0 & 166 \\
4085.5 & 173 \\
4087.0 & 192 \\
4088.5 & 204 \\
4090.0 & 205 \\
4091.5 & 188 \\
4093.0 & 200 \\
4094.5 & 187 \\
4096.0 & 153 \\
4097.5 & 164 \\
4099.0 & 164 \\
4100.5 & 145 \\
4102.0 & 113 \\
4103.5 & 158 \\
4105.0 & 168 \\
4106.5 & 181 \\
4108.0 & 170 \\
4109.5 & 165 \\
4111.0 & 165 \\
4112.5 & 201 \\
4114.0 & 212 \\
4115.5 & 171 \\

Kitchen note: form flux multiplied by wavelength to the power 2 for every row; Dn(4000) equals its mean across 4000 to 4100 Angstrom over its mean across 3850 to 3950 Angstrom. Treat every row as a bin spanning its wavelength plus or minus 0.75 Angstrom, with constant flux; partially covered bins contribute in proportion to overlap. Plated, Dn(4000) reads 1.84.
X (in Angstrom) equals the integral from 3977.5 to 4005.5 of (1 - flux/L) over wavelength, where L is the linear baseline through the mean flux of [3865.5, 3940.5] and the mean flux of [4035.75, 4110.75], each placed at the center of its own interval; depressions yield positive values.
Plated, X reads -4.6 Angstrom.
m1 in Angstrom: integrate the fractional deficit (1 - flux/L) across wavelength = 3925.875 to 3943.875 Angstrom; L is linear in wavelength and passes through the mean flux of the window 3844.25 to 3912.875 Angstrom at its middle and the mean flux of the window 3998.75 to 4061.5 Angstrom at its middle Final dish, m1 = 9.9 Angstrom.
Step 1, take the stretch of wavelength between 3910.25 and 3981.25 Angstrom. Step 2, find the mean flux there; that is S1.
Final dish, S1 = 94.6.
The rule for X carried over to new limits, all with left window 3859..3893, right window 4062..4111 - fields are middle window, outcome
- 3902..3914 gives -2.73 Angstrom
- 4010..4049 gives -4.44 Angstrom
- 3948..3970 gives 4.18 Angstrom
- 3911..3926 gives -0.72 Angstrom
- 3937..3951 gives 1.93 Angstrom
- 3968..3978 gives 4.38 Angstrom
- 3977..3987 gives -0.79 Angstrom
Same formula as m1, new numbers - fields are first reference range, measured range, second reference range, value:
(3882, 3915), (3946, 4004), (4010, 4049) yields 8.53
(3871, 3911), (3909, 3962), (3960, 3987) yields 1.33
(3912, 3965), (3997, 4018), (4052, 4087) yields -4.97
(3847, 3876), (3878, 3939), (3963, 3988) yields 1.45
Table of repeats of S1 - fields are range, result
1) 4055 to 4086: 164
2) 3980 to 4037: 161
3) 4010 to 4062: 165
